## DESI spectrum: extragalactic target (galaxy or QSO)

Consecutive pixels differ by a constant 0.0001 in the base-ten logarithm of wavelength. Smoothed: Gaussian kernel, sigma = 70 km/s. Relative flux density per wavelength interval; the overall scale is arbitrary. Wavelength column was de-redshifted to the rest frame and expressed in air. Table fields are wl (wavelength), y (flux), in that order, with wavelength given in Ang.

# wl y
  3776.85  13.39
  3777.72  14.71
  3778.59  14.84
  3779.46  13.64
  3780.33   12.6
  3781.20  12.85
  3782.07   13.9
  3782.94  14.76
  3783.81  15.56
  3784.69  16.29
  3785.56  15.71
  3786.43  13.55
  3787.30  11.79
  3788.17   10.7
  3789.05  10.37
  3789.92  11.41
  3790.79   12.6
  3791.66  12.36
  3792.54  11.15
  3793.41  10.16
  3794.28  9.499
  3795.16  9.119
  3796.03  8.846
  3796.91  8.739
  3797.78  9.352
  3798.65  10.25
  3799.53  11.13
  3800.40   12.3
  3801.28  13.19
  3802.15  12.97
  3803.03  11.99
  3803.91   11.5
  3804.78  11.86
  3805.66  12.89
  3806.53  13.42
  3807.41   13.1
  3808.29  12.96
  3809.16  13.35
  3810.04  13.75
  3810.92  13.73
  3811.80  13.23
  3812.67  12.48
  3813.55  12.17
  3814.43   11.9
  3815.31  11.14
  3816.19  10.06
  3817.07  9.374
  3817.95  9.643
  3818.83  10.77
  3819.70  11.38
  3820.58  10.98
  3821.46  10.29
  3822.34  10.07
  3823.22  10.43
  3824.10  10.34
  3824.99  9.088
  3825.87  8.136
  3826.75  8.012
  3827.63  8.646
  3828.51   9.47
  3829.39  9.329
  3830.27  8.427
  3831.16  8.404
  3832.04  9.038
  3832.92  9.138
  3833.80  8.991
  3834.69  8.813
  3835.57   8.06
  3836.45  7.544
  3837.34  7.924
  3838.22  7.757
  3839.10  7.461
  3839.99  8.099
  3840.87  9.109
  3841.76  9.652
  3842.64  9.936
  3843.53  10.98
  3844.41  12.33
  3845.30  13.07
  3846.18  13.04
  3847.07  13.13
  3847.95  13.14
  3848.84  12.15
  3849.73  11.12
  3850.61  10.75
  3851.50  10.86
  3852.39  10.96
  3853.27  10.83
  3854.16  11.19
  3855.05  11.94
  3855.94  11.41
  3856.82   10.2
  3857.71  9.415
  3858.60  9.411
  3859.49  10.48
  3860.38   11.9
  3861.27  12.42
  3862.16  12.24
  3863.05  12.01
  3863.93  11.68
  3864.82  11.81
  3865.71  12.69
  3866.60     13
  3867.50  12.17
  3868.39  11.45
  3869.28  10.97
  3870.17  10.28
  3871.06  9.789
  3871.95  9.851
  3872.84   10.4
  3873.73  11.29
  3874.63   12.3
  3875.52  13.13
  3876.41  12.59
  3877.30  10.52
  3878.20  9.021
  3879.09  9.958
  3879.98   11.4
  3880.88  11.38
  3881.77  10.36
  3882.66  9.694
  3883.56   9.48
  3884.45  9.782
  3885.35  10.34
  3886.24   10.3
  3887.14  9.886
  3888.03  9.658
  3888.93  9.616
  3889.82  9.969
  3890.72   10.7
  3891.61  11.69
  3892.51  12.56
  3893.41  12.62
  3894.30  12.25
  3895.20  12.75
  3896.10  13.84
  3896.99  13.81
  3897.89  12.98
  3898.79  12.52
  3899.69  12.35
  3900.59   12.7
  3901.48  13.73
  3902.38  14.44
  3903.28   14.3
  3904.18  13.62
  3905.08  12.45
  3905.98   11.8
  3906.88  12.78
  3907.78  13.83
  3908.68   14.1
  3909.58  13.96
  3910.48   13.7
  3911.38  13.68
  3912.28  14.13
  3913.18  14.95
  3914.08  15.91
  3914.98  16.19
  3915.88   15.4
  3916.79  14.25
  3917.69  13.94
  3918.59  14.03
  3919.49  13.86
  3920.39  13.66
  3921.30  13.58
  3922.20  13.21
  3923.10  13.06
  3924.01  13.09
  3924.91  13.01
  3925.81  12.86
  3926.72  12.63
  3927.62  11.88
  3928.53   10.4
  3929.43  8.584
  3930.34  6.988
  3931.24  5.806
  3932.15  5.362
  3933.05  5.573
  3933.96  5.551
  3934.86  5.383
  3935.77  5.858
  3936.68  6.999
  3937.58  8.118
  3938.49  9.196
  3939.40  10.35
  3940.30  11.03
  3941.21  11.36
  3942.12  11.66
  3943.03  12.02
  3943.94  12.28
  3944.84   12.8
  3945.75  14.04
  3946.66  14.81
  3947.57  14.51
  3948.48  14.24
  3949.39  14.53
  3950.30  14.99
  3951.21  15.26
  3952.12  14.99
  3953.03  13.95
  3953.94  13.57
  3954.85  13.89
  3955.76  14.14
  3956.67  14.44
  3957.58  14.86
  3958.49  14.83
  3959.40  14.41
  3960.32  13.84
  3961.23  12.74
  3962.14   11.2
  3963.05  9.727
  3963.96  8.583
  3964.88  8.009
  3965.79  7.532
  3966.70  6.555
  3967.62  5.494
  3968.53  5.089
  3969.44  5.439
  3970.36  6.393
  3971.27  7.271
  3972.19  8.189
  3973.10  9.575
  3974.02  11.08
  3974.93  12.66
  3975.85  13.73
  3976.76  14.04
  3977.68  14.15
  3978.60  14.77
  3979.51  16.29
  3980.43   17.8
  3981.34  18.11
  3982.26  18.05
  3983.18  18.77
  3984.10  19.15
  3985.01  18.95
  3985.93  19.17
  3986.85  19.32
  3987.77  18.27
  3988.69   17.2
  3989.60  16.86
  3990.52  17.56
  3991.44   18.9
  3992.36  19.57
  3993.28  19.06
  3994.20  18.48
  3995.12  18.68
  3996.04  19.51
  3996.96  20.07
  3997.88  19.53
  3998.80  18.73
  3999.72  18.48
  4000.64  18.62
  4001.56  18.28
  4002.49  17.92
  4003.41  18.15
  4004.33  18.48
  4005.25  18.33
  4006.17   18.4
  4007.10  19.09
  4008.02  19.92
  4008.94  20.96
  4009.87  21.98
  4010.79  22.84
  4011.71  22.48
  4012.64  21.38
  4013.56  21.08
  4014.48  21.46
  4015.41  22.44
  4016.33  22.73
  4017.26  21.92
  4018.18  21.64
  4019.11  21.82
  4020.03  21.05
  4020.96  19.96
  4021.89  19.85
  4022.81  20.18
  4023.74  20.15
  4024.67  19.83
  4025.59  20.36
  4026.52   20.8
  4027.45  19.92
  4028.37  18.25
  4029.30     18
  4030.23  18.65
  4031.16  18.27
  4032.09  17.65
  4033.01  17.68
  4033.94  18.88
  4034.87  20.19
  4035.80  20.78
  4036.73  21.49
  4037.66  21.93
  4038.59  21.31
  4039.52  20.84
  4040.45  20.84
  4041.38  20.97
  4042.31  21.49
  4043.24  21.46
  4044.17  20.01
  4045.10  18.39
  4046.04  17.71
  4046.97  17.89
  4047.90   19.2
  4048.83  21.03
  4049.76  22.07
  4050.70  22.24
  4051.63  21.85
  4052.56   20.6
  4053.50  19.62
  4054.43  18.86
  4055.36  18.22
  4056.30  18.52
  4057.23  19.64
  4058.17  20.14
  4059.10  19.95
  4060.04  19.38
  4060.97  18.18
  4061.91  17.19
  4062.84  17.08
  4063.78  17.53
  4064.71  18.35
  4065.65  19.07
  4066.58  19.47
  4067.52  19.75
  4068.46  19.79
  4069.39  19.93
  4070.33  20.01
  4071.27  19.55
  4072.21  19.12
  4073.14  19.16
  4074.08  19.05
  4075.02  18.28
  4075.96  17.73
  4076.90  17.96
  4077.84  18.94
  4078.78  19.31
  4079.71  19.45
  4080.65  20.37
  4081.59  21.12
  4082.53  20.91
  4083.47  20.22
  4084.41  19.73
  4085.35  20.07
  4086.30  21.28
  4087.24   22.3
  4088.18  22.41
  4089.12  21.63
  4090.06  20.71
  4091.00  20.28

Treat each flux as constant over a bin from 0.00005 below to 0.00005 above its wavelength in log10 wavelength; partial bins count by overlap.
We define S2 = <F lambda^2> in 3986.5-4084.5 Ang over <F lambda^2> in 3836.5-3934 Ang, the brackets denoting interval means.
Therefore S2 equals 1.83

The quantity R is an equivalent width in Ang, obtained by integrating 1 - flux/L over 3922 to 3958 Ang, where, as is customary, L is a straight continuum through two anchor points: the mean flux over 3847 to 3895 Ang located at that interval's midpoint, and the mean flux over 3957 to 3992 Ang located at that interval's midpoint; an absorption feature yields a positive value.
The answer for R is 3.38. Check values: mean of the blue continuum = 11.1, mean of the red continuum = 13.3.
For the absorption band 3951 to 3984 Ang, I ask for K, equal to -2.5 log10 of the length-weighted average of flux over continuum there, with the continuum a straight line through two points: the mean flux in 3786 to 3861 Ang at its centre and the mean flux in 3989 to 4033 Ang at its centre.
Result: 0.40 mag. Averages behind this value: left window 10.7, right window 19.7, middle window 12.3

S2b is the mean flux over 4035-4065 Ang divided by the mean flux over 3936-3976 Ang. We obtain 1.75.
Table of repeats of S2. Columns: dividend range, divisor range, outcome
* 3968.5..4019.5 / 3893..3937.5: 1.52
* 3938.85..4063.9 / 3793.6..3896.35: 1.72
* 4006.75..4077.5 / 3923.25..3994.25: 1.66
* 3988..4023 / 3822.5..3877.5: 2.04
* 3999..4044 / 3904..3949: 1.79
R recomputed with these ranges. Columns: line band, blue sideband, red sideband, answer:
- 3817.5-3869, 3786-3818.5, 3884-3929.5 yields 7.12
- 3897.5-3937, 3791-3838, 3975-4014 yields 7.85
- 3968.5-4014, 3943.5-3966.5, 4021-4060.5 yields -2.73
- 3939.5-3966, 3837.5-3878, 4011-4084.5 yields 4.37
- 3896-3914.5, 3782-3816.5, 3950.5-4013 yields 0.65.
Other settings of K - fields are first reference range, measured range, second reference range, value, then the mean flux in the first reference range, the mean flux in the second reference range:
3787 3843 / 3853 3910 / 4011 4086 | 0.13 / 10.5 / 19.9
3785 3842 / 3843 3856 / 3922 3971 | -0.11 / 10.6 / 10.8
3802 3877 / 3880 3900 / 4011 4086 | 0.16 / 10.9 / 19.9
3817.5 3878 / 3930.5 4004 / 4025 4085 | 0.18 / 10.5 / 19.6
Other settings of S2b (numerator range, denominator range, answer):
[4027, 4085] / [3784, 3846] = 1.82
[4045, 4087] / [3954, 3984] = 1.62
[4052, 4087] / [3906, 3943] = 1.68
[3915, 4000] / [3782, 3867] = 1.19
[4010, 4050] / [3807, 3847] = 1.98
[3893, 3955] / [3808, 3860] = 1.18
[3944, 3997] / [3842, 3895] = 1.26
